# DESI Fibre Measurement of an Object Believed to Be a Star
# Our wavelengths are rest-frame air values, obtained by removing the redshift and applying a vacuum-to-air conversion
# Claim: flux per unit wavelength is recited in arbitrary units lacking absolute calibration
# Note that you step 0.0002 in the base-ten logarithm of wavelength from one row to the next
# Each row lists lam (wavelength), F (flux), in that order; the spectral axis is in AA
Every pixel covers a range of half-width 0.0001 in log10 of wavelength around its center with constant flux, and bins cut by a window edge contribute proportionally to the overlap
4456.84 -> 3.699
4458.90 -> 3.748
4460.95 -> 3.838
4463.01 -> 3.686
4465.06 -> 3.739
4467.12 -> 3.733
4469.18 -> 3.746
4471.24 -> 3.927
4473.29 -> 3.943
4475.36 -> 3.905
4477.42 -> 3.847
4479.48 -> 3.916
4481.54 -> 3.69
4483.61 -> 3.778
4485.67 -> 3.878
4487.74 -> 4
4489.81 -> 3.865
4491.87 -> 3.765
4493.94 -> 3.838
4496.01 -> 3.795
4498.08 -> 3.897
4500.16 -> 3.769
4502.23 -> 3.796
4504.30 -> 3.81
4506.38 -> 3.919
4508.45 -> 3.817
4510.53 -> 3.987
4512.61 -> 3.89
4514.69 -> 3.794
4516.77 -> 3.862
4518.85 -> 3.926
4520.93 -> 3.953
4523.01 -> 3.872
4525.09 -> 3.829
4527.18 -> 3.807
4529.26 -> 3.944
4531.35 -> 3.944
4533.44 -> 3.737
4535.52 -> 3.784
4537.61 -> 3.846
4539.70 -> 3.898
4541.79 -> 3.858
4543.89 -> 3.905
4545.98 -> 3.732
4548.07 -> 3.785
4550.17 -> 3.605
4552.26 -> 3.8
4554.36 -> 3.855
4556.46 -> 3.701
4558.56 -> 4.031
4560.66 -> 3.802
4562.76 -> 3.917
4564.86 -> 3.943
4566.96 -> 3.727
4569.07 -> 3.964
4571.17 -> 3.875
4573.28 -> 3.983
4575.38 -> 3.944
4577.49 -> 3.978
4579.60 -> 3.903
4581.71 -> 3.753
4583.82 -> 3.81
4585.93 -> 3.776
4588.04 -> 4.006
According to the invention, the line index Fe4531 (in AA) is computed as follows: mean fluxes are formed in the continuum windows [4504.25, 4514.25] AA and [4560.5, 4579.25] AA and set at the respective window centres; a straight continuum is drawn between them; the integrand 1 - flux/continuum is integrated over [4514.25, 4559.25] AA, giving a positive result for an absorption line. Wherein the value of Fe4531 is 0.7 AA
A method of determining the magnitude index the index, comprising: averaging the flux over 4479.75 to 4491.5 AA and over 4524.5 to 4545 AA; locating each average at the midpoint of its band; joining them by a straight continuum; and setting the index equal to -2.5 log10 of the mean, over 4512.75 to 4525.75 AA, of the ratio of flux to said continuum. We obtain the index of -0.01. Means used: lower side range 3.84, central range 3.88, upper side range 3.85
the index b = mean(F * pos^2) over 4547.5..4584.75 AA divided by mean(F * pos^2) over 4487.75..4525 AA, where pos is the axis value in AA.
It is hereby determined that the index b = 1.03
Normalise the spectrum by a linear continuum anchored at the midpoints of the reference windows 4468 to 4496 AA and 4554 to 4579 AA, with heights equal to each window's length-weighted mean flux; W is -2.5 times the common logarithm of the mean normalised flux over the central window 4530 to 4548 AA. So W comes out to 0.012 mag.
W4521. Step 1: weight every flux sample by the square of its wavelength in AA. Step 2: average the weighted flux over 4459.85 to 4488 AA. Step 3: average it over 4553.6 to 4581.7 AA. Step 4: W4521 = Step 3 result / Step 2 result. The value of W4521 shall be 1.1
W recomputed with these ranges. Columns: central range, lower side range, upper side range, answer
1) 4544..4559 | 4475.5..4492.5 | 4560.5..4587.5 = 0.02 mag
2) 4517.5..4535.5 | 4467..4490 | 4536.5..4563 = -0.01 mag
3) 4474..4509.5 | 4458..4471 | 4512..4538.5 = -0.01 mag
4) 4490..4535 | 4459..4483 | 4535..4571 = -0.01 mag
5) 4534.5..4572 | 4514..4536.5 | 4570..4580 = 0.02 mag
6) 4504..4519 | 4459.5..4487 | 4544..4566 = -0.02 mag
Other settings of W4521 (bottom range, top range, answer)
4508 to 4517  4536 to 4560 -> 1.00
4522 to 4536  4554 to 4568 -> 1.02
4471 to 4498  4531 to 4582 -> 1.03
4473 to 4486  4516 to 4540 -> 1.03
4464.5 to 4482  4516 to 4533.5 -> 1.04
